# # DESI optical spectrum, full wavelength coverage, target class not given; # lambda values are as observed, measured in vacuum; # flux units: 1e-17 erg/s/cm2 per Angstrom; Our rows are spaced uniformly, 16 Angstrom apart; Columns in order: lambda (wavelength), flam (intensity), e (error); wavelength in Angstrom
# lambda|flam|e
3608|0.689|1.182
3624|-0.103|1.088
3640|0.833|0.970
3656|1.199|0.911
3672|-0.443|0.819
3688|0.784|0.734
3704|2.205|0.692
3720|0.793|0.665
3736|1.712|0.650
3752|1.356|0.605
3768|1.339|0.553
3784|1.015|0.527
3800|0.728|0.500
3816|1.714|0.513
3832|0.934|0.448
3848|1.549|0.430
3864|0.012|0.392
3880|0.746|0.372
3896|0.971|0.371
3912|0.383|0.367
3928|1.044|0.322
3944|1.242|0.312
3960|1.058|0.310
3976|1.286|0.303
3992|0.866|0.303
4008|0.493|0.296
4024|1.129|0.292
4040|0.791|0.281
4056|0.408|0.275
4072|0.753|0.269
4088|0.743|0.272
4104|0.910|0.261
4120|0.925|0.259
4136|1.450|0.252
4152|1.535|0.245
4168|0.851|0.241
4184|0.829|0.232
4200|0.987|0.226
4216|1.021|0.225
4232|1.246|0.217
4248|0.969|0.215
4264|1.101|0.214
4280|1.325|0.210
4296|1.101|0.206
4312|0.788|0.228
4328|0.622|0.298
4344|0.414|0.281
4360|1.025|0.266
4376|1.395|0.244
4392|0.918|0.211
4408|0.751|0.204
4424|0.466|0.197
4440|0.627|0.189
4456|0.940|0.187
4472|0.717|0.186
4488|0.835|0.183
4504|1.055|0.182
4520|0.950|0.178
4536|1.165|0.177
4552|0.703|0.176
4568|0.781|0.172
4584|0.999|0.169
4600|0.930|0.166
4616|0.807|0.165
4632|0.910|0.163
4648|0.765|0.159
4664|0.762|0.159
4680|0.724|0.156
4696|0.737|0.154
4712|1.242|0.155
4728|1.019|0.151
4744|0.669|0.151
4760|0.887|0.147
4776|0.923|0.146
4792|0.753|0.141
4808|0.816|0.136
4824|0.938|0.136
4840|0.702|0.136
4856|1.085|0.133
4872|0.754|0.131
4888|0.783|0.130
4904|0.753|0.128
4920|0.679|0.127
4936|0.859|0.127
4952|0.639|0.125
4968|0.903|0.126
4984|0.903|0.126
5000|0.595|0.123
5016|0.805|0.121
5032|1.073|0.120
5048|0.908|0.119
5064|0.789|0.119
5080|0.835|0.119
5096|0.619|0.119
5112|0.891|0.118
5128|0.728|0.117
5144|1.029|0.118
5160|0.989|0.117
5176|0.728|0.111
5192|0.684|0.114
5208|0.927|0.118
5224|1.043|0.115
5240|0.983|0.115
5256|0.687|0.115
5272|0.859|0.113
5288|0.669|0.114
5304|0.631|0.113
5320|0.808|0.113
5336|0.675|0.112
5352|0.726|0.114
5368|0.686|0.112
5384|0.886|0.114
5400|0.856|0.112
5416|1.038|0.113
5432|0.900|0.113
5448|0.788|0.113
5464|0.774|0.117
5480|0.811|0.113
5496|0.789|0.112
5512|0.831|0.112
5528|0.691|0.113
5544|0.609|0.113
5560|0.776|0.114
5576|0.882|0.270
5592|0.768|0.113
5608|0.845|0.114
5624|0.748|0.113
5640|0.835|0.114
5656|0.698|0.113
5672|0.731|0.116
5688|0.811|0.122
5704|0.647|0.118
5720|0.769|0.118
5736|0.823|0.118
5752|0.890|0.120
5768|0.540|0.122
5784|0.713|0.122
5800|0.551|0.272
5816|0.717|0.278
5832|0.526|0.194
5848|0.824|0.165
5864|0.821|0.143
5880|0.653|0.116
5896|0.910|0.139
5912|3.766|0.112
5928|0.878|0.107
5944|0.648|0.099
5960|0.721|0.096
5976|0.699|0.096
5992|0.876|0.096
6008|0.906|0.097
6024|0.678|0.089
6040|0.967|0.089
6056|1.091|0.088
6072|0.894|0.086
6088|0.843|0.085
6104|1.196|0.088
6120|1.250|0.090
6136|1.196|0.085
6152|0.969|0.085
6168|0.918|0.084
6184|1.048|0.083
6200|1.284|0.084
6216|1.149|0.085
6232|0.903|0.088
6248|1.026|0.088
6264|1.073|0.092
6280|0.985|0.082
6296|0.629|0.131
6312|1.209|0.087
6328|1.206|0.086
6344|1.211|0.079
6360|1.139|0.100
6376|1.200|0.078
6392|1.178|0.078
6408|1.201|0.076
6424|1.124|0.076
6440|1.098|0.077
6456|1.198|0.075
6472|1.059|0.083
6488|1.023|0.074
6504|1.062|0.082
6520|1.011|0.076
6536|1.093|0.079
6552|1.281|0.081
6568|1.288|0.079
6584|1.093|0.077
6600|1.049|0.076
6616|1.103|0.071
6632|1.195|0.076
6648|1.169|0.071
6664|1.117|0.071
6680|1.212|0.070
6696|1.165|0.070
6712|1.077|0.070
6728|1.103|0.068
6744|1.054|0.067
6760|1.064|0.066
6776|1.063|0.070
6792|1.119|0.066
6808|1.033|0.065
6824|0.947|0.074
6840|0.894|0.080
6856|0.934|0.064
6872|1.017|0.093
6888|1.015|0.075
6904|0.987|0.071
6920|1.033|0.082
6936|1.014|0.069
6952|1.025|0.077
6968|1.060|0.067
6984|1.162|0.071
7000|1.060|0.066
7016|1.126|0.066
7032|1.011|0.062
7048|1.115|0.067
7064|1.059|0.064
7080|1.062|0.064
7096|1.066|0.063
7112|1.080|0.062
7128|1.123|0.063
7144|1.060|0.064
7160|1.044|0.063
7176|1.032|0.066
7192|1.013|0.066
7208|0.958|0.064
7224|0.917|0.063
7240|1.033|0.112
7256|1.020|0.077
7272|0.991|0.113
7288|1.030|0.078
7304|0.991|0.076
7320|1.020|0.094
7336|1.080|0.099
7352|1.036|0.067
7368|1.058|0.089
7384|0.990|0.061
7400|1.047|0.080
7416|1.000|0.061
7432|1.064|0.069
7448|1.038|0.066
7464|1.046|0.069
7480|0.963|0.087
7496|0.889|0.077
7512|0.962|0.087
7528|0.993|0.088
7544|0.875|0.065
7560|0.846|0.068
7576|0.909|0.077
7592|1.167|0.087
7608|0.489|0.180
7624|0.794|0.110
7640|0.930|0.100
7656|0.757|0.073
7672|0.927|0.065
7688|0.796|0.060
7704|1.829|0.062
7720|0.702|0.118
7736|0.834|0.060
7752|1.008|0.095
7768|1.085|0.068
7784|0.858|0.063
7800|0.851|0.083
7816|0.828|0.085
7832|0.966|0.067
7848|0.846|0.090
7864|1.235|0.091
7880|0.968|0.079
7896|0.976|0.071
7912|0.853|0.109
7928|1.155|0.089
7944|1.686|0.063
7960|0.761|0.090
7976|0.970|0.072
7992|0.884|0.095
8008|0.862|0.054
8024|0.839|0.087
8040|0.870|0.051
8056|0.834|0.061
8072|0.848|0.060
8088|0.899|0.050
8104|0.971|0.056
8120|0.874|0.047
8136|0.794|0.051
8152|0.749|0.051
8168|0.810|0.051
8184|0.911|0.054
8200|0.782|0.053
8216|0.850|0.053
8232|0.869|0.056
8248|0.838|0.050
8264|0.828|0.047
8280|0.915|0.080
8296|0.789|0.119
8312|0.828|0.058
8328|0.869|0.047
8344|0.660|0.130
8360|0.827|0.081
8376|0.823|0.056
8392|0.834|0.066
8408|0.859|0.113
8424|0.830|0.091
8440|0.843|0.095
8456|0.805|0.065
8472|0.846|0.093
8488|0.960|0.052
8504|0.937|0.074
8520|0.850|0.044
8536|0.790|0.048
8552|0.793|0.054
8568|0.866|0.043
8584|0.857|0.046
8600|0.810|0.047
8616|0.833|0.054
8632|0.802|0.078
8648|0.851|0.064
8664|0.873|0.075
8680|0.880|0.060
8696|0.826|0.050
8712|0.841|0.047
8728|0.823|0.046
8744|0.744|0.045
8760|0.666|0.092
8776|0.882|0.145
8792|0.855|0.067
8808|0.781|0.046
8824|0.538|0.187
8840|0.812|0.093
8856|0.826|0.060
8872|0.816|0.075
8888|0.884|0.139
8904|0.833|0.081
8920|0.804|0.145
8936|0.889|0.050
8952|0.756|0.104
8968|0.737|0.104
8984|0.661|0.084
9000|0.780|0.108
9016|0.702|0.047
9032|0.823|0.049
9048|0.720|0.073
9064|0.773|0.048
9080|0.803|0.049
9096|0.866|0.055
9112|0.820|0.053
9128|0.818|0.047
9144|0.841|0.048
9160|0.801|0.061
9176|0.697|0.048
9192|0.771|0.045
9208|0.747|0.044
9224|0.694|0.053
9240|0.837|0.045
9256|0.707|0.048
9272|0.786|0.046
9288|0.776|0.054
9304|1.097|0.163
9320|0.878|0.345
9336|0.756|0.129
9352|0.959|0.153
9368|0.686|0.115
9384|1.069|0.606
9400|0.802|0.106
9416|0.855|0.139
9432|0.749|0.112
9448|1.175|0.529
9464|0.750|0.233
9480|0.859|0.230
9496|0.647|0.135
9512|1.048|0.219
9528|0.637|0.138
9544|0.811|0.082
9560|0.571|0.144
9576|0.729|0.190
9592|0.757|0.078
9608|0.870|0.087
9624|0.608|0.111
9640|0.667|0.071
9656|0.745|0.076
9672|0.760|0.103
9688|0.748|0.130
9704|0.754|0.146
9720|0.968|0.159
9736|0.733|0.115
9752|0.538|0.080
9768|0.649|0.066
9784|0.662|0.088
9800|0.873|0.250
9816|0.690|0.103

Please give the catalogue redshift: 0.58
